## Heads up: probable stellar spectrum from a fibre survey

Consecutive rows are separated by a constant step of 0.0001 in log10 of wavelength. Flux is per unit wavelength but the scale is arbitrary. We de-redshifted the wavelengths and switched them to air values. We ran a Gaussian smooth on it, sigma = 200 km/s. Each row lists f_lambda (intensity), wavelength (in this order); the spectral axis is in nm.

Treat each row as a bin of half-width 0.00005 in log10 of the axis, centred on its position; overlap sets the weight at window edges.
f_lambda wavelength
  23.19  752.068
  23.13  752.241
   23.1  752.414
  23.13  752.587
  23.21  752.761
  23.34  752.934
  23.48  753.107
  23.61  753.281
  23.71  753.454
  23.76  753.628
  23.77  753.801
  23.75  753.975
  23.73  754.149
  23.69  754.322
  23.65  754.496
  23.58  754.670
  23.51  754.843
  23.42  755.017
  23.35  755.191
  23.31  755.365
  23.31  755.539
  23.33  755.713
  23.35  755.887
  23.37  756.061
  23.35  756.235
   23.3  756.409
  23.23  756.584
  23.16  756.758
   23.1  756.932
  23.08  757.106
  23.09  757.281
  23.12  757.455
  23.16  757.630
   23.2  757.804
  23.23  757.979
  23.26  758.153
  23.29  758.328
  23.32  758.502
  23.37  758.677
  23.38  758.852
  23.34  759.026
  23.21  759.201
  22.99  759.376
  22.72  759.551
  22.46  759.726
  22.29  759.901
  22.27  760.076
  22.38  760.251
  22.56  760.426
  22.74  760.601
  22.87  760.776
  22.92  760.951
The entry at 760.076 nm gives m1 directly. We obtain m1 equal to 22.27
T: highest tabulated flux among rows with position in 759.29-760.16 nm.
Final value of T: 22.99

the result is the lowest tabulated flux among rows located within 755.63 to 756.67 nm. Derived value 23.23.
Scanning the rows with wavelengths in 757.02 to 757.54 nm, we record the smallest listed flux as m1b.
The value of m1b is 23.08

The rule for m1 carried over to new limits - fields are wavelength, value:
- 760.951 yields 22.92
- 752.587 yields 23.13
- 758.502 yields 23.32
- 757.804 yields 23.2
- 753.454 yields 23.71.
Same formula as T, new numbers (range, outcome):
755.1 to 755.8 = 23.35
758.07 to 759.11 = 23.38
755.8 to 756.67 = 23.37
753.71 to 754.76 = 23.77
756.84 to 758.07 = 23.23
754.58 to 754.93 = 23.58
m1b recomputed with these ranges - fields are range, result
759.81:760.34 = 22.27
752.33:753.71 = 23.1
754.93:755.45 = 23.31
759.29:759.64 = 22.72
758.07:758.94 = 23.26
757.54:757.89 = 23.16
